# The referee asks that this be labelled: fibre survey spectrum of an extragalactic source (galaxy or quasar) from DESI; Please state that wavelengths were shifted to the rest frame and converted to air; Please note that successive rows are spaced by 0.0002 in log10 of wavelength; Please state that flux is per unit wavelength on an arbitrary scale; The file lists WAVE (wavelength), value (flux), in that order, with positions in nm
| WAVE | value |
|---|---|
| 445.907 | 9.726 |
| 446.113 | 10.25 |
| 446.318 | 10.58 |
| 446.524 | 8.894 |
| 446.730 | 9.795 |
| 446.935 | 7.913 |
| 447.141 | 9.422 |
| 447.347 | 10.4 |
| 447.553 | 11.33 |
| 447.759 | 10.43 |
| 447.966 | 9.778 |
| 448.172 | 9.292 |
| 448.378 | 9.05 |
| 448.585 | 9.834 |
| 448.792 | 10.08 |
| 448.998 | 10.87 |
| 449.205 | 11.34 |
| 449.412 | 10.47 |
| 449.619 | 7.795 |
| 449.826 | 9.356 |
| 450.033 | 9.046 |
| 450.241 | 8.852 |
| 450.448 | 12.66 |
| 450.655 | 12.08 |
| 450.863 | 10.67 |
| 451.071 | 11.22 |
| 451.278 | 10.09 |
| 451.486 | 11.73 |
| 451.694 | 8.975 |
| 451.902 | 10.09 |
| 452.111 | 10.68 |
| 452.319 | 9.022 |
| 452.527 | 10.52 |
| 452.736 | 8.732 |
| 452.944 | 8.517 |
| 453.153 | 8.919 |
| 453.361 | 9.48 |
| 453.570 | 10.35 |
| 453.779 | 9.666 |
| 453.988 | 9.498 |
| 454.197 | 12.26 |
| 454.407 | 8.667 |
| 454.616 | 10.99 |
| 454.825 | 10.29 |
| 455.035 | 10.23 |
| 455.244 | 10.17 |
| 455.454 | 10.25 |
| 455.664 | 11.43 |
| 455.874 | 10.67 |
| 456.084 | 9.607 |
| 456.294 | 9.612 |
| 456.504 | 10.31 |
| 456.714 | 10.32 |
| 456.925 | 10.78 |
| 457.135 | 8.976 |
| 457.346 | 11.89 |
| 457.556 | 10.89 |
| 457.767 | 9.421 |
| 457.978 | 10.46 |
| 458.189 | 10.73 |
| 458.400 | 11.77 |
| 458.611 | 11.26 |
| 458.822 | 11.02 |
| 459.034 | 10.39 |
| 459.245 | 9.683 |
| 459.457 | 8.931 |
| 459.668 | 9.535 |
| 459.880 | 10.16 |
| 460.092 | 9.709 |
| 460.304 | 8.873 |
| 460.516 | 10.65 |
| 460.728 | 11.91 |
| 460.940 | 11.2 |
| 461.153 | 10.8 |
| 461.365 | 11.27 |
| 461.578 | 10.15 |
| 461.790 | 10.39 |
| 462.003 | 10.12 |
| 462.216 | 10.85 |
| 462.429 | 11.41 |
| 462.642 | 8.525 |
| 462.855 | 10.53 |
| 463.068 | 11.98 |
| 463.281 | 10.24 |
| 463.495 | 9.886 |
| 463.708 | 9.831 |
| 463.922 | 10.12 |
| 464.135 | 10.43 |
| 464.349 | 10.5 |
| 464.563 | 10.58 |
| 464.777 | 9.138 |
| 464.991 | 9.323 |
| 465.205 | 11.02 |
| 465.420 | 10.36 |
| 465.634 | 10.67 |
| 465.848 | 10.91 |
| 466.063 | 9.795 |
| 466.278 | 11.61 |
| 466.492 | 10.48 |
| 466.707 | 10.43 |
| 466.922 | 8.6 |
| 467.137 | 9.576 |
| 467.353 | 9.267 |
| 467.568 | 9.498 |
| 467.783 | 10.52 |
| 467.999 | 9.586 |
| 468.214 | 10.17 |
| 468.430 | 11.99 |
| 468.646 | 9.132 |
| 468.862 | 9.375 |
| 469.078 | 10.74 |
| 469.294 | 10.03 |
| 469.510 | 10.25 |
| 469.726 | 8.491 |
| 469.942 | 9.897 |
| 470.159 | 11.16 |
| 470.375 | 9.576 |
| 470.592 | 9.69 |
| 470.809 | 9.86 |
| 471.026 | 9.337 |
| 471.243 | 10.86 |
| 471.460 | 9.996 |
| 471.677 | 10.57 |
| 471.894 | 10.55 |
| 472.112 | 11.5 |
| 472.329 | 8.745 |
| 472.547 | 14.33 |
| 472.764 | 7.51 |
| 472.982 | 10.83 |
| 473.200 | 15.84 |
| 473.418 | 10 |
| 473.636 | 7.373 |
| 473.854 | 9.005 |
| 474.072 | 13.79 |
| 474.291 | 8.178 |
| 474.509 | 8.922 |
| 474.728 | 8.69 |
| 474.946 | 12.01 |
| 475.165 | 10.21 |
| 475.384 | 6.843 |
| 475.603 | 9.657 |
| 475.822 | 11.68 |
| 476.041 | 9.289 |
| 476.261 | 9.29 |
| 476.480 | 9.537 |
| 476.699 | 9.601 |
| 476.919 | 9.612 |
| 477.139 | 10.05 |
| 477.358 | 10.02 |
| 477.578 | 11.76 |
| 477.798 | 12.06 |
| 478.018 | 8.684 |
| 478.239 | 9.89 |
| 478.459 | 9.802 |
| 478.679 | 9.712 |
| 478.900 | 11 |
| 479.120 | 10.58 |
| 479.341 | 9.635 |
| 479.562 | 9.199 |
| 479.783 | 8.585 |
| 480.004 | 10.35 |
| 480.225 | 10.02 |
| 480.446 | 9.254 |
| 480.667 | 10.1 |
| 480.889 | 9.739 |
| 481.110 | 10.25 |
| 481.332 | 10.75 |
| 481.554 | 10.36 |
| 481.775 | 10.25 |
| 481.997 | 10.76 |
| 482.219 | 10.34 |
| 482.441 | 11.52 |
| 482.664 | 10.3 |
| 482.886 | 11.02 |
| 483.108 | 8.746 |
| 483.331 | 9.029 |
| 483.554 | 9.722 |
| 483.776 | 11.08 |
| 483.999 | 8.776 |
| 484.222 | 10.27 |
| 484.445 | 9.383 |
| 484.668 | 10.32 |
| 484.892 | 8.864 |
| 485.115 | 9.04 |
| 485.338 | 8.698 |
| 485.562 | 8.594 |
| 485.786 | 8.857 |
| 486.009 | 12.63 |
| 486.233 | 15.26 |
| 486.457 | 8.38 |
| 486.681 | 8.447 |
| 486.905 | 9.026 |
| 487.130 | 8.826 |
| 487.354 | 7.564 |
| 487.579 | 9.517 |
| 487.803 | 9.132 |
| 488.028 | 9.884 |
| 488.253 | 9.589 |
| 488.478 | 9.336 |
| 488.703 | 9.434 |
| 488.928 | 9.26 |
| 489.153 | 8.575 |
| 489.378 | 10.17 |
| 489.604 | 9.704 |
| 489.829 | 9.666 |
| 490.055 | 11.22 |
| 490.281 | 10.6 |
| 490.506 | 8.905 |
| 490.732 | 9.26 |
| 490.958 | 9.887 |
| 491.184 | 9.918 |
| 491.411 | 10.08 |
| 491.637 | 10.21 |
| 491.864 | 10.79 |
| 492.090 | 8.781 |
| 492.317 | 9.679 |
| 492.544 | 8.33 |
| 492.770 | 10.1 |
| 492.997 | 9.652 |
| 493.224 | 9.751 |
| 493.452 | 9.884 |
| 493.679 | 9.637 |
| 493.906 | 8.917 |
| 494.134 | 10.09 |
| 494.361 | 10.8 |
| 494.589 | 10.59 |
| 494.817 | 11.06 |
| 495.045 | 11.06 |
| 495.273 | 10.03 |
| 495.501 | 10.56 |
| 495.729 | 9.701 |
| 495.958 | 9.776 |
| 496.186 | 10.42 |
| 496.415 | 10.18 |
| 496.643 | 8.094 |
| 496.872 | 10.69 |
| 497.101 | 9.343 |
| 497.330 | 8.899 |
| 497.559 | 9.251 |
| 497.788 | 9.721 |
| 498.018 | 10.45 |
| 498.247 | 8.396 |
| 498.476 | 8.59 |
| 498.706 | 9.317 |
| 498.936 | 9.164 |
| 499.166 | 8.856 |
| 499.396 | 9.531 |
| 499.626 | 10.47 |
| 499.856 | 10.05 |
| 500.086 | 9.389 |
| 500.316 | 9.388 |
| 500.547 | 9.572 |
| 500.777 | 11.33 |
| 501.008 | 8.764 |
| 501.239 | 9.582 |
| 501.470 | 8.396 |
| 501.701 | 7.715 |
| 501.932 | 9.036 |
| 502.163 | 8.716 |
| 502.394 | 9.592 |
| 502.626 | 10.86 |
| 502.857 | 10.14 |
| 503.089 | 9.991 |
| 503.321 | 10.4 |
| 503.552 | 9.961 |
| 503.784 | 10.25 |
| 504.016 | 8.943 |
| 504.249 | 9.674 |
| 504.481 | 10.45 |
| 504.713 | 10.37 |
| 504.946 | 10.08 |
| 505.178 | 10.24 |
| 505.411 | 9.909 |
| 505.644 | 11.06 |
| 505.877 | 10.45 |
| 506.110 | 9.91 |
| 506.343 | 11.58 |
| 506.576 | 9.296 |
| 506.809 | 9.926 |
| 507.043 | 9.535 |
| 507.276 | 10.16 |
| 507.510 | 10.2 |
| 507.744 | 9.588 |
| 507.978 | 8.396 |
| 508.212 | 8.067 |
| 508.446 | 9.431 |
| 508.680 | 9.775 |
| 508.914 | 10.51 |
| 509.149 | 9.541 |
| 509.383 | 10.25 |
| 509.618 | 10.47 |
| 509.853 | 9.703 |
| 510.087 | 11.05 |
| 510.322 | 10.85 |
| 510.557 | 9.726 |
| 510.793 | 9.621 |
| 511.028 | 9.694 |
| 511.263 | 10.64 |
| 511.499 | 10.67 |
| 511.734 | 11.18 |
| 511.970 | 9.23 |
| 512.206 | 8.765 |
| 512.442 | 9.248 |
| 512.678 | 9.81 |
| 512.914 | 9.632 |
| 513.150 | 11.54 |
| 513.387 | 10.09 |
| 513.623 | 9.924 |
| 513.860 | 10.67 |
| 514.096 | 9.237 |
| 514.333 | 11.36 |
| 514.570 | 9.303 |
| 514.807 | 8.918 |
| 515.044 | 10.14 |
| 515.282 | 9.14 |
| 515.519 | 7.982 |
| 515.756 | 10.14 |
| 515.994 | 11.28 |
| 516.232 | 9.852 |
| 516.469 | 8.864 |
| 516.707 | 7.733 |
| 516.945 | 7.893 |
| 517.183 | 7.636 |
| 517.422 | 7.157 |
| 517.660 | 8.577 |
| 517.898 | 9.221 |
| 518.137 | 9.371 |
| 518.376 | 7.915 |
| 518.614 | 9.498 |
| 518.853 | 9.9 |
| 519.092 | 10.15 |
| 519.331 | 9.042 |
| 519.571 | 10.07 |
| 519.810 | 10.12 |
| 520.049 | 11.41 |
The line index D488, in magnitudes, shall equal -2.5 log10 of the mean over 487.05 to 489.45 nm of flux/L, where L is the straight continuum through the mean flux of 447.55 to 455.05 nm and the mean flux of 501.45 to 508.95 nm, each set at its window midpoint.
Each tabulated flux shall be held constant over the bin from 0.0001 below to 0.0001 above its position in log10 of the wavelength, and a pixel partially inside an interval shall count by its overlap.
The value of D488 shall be 0.08 mag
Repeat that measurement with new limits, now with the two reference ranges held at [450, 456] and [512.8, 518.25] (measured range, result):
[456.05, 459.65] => -0.022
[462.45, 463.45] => -0.033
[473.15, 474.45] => -0.050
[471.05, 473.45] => -0.104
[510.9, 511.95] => -0.108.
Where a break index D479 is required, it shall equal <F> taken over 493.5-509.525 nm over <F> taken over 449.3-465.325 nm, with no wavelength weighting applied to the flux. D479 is 0.95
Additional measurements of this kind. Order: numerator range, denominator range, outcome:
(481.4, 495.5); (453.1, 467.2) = 0.95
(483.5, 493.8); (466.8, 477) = 0.96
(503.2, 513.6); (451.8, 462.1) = 0.98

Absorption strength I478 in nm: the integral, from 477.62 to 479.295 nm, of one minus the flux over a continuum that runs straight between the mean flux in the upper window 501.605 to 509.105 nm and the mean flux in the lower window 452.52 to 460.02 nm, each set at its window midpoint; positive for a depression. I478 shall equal -0.05 nm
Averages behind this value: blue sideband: 10.2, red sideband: 9.82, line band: 10.3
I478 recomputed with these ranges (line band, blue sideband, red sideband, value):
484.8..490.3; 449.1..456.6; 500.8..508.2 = 0.16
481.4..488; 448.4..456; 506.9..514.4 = 0.14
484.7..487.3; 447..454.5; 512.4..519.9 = 0.01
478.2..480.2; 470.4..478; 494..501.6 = 0.04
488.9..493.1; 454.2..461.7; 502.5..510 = 0.16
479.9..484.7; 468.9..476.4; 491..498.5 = -0.05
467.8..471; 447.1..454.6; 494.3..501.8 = -0.03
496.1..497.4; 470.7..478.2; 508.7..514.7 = 0.07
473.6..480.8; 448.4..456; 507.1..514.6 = 0.15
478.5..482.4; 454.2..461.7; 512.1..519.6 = -0.03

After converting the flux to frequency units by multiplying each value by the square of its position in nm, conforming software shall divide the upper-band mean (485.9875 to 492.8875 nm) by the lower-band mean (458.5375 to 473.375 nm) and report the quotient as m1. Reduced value 1.0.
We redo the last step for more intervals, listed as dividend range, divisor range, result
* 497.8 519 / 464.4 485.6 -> 1.10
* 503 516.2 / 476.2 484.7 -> 1.12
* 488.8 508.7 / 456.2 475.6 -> 1.09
